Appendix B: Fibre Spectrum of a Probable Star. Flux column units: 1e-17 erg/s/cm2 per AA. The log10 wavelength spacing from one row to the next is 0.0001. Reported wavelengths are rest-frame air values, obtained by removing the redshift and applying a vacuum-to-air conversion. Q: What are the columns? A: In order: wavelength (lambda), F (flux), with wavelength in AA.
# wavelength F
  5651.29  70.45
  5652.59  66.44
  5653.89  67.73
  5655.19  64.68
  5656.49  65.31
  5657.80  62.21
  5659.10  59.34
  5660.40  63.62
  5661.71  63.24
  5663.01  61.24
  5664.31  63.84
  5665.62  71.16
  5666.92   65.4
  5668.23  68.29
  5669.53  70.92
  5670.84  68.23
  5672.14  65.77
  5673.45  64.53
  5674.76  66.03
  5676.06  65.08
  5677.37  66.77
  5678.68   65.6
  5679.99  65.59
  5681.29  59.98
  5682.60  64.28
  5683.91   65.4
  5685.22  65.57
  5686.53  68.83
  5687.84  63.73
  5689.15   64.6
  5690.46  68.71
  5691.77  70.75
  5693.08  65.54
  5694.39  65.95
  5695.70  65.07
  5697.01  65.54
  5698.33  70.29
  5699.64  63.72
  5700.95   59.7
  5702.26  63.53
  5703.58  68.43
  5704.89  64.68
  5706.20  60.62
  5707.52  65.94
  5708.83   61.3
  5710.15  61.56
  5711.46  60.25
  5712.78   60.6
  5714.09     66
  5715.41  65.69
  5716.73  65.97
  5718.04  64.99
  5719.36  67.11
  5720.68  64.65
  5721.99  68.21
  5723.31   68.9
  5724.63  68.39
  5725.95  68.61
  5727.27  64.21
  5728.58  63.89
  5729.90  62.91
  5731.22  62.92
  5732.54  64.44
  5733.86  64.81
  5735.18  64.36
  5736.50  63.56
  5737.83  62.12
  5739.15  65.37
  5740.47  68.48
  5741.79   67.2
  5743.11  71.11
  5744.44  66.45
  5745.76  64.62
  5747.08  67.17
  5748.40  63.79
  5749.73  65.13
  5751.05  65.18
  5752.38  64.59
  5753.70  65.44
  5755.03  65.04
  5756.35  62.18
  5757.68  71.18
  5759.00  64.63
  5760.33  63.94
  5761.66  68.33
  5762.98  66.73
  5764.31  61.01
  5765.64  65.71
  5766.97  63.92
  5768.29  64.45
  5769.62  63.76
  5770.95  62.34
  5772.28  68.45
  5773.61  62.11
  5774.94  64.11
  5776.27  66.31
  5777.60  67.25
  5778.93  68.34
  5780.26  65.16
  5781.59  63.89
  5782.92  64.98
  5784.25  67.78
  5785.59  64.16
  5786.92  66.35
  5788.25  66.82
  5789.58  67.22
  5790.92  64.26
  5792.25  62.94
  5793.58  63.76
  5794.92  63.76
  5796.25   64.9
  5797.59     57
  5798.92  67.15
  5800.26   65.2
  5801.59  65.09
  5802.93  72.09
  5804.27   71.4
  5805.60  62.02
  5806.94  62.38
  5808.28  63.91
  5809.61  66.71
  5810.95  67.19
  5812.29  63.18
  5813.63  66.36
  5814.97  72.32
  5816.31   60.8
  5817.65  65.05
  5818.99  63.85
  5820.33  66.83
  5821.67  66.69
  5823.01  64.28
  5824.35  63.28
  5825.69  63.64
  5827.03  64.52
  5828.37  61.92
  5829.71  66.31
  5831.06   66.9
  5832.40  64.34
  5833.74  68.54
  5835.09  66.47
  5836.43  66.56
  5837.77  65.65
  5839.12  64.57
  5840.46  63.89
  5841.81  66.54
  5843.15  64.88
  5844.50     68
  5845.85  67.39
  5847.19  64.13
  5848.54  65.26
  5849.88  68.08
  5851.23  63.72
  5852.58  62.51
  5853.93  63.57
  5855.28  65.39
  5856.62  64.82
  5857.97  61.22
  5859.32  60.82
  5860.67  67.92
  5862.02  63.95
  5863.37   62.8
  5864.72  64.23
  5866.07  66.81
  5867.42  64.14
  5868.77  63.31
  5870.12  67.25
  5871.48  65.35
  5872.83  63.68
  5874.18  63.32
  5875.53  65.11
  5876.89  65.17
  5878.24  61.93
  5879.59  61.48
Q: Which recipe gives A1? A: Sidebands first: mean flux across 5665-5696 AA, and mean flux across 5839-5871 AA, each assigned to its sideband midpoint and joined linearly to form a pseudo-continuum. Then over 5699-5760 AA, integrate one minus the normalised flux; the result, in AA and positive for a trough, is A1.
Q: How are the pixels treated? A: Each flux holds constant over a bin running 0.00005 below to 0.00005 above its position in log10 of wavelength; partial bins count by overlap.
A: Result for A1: 0.85 AA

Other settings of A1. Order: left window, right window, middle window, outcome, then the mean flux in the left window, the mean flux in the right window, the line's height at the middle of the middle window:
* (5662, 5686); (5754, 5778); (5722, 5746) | -0.2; 65.7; 65.1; 65.3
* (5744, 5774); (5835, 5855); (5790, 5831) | 0.2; 65.1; 65.4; 65.3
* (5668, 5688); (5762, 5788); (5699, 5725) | 0.5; 65.9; 65.2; 65.7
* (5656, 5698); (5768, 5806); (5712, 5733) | 0.0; 65.5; 65.3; 65.4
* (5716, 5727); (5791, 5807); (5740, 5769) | 0.2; 67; 64.9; 66.1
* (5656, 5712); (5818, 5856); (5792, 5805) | 0.0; 65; 65.3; 65.2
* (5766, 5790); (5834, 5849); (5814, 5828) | 0.1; 65.4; 65.8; 65.7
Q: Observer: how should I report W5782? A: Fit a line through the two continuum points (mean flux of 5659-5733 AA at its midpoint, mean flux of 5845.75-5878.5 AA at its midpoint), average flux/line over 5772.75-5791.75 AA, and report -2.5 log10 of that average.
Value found -0.013 mag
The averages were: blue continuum 65.2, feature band 65.6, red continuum 64.5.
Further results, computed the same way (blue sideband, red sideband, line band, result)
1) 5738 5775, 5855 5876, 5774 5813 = 0.00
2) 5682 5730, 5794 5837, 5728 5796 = 0.00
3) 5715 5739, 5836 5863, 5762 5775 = 0.01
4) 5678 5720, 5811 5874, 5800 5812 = -0.02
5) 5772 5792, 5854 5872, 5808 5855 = -0.01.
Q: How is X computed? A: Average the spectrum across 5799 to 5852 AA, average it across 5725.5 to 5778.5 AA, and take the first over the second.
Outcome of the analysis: 1.01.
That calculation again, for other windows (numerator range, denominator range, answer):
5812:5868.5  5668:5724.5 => 0.99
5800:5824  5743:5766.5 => 1.00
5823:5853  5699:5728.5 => 1.01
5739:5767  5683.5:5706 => 1.00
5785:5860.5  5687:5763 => 1.00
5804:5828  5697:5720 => 1.01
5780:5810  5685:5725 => 1.00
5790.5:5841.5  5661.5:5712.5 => 1.00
